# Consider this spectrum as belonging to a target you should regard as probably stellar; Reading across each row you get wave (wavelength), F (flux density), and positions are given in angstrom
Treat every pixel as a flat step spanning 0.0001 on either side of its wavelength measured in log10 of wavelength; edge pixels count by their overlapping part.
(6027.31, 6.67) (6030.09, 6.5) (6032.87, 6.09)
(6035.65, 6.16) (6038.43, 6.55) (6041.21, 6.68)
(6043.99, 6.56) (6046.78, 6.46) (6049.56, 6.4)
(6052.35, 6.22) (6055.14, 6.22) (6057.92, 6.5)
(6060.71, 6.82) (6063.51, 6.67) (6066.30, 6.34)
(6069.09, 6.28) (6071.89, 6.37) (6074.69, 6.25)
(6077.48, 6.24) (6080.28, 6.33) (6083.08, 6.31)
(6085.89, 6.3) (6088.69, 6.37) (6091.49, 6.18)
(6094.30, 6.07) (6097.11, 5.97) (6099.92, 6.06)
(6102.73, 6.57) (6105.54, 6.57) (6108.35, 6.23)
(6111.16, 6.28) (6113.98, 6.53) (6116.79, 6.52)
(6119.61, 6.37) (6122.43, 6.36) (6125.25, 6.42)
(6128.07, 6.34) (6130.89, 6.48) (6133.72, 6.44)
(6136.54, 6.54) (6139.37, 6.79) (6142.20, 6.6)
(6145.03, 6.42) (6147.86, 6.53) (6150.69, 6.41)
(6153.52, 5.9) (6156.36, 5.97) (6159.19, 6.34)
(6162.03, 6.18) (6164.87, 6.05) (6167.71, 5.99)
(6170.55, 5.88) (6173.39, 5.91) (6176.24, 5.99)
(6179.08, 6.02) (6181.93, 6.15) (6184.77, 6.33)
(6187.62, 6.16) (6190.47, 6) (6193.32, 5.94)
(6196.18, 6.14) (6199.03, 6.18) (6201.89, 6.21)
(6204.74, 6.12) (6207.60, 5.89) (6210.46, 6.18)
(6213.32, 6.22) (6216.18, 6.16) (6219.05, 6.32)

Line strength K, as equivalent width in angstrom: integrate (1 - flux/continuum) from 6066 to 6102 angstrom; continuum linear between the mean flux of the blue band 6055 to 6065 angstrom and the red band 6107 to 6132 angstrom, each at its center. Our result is 1.5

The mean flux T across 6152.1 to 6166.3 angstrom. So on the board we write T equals 6.09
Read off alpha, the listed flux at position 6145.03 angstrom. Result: 6.42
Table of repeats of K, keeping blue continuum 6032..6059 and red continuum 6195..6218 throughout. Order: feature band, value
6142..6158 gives -0.1 angstrom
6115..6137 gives -0.6 angstrom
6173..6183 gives 0.3 angstrom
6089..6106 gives 0.2 angstrom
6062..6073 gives -0.1 angstrom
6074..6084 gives 0.1 angstrom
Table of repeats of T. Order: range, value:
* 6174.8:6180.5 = 6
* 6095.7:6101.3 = 6.01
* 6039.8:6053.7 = 6.46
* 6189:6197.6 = 6.02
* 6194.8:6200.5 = 6.16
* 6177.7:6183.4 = 6.09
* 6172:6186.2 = 6.08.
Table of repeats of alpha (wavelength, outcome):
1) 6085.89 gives 6.3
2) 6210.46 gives 6.18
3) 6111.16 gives 6.28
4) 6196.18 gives 6.14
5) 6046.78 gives 6.46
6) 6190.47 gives 6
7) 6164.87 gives 6.05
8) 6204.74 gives 6.12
